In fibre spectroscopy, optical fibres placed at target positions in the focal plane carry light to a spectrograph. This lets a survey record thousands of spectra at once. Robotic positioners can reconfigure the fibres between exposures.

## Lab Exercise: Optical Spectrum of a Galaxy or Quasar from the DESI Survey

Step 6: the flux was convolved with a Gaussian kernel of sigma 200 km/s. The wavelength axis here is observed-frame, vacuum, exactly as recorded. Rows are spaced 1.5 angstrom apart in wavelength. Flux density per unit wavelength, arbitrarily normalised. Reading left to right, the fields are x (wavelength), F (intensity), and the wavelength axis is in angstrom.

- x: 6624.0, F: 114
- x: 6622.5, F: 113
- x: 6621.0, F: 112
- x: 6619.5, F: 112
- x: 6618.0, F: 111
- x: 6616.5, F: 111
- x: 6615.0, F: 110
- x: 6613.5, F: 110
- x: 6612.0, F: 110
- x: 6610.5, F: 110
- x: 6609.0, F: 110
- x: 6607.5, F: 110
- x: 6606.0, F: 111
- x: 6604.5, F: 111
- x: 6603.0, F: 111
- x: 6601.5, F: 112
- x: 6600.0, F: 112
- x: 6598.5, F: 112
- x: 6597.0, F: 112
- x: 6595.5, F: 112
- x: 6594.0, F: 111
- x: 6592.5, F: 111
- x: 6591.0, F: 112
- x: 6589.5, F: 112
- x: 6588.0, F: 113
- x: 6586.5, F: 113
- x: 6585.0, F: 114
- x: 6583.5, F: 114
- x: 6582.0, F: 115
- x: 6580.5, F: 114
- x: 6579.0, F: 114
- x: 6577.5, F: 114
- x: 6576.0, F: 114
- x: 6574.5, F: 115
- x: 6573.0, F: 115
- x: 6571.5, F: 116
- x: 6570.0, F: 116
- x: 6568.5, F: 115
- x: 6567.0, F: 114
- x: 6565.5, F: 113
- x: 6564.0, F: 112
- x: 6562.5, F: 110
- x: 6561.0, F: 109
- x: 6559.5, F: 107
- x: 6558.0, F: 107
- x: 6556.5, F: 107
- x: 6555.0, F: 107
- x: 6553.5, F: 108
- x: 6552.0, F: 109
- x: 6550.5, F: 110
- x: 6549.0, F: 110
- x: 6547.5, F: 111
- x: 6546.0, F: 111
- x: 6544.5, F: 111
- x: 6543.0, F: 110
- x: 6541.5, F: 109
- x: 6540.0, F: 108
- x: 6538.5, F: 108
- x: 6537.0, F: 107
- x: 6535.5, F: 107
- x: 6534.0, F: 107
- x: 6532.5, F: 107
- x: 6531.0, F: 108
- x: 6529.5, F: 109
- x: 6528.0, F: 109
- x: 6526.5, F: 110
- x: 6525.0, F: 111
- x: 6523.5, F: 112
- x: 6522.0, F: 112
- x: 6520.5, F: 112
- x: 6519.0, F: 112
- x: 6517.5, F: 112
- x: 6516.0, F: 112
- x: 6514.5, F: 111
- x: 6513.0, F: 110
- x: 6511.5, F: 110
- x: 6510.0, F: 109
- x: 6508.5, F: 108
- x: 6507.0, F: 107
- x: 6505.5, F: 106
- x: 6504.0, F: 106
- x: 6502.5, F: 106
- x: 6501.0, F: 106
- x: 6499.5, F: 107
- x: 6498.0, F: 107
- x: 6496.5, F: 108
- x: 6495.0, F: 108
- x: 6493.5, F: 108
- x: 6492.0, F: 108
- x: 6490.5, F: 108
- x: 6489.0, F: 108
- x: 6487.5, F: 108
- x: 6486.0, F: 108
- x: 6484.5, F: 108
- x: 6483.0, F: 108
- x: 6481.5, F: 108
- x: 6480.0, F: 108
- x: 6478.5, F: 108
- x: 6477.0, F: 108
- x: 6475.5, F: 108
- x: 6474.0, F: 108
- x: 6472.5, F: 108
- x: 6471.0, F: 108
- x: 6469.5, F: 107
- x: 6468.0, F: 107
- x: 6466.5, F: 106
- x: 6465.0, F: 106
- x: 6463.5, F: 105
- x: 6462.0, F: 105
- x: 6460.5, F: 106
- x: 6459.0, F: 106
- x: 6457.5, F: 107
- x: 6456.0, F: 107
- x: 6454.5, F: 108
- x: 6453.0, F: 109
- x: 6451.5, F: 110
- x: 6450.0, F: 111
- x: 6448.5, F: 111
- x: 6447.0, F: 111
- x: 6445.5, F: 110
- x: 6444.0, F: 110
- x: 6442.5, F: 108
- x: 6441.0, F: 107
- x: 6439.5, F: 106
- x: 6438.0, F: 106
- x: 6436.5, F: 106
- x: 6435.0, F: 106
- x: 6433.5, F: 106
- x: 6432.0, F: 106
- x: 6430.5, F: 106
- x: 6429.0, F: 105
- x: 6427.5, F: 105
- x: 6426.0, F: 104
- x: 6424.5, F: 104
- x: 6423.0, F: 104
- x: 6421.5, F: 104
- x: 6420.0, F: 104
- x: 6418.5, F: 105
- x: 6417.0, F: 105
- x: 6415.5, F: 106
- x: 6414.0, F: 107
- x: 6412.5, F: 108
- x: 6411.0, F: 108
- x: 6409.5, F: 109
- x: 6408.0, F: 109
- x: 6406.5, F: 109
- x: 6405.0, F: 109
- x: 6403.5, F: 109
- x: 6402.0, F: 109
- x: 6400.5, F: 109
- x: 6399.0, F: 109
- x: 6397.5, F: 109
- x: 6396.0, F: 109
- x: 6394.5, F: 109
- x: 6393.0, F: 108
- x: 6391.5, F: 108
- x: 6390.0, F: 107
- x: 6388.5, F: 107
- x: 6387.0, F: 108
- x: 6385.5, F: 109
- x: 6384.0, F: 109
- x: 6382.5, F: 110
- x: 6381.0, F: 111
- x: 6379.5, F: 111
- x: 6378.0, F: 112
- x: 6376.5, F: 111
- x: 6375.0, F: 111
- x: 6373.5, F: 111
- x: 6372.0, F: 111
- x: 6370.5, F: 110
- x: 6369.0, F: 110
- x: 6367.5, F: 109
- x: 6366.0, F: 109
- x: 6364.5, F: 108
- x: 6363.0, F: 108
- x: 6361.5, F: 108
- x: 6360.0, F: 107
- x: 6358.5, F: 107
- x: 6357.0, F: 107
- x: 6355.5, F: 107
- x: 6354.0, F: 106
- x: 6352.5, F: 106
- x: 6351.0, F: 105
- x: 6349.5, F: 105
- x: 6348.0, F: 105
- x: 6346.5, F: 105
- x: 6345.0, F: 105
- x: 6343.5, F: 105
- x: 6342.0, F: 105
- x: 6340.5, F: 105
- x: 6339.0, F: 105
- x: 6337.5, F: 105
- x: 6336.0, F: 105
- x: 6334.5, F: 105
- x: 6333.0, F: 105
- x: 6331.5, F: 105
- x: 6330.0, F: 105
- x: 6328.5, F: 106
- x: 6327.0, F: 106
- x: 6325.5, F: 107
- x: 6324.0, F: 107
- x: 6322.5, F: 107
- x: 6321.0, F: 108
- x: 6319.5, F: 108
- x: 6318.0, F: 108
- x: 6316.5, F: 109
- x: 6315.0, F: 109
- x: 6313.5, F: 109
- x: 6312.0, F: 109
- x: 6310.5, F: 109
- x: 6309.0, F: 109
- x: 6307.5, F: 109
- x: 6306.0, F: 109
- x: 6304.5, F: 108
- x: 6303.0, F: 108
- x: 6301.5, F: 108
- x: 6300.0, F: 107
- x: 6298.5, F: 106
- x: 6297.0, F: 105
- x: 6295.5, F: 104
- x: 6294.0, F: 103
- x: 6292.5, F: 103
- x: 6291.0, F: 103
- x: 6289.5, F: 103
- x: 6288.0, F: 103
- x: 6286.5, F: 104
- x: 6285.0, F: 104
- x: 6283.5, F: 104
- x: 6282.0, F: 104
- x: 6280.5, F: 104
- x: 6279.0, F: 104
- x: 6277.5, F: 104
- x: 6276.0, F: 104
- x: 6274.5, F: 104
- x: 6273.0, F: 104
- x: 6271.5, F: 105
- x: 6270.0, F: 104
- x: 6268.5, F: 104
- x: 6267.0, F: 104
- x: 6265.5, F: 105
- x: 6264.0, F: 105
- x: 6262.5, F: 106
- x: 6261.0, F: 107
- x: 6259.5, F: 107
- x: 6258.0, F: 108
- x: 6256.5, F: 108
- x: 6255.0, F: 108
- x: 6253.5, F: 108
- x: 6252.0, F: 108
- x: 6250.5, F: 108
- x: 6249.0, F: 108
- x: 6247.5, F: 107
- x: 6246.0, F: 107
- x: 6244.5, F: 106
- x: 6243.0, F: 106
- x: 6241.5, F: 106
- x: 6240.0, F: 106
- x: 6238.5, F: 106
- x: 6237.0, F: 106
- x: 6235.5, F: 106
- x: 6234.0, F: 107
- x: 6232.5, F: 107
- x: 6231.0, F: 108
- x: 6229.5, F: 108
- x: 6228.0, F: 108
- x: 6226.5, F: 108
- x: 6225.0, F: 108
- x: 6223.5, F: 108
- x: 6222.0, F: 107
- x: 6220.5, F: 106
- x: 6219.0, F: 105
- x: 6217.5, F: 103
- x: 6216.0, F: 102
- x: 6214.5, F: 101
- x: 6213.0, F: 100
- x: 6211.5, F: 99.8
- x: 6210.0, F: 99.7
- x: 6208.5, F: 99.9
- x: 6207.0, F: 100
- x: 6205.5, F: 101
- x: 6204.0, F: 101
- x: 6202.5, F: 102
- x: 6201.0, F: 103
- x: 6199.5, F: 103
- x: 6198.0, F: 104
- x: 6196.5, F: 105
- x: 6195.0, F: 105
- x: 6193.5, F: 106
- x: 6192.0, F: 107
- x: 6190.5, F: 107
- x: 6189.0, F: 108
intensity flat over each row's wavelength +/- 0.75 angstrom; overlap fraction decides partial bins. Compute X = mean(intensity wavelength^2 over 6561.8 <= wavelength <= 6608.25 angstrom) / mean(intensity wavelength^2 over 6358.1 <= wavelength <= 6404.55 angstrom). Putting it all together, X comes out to 1.10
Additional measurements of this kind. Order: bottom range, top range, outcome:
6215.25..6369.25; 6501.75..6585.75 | 1.13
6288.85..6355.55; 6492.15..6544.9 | 1.09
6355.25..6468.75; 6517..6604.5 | 1.08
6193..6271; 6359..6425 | 1.08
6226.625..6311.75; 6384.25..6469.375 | 1.06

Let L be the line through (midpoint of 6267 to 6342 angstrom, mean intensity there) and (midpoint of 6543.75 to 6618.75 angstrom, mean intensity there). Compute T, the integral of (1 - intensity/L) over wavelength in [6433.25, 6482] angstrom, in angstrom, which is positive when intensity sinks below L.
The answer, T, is 0.6 angstrom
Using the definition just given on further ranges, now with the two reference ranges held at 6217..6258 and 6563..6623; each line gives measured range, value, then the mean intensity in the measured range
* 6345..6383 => 0.2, 108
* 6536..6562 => 0.7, 109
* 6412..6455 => 1.2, 107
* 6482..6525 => 0.9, 109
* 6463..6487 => 0.7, 107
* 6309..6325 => 0.0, 108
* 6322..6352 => 0.9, 105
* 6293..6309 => 0.2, 107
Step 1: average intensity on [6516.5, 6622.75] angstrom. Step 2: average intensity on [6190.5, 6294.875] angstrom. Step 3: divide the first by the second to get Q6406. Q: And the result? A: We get 1.06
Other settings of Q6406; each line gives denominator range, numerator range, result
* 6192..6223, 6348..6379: 1.05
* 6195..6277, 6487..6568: 1.04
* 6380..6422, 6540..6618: 1.03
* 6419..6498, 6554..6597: 1.05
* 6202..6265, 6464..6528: 1.03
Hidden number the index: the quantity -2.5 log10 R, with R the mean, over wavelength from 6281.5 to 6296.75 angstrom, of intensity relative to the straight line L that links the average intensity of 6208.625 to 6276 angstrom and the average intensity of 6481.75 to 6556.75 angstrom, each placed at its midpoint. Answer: 0.03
